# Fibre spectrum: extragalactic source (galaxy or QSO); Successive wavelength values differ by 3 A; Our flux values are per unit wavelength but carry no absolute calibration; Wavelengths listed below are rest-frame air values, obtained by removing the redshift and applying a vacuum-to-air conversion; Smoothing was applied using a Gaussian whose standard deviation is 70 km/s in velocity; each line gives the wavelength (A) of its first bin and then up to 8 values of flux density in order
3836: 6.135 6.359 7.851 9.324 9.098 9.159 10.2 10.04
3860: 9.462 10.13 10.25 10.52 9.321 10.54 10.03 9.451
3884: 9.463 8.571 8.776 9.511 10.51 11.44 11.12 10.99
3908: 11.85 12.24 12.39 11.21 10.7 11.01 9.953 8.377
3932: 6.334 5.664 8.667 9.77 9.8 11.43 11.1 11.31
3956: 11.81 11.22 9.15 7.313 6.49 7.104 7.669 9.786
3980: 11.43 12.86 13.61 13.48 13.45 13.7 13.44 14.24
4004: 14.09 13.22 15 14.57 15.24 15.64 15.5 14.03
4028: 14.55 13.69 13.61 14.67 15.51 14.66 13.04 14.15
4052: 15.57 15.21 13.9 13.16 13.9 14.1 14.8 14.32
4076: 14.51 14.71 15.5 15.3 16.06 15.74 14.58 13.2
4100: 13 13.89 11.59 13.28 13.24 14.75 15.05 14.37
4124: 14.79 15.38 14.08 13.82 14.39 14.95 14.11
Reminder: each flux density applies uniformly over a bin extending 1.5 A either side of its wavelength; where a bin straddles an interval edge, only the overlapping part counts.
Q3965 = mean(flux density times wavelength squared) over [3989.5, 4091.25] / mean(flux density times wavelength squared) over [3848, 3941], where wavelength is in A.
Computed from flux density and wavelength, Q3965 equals 1.57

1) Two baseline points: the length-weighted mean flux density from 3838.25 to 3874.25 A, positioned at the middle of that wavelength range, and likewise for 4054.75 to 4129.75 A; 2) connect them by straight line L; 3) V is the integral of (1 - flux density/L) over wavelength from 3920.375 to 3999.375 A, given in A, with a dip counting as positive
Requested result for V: 9.3 A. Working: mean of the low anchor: 9.4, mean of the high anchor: 14.3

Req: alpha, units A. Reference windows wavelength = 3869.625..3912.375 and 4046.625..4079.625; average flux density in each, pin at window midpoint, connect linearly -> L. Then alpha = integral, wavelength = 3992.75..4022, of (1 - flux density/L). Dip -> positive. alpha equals -3.0 A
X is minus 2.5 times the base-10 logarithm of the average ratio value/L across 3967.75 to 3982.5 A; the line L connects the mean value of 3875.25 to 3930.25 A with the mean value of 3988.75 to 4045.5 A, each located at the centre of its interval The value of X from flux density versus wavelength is 0.40 mag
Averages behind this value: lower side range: 10.4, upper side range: 14.3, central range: 8.96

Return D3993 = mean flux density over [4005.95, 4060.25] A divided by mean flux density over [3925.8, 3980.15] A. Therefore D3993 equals 1.60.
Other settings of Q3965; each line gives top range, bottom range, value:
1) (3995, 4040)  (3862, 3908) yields 1.53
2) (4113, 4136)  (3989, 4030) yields 1.08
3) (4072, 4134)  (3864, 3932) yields 1.55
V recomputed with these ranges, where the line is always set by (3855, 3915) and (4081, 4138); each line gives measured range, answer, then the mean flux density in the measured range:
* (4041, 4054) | -1.20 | 14.4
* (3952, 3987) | 5.67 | 9.91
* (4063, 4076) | -0.69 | 14.3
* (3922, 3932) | 1.67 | 9.2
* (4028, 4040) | -1.19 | 14.2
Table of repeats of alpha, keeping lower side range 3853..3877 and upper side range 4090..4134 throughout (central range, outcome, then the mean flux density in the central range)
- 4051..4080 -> -2.4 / 14.4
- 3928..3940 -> 4.1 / 7.32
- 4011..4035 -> -3.9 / 14.6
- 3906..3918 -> -1.2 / 11.9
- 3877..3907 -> 1.4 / 10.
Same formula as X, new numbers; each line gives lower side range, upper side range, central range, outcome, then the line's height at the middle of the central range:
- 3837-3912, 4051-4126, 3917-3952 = 0.17 mag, 11.1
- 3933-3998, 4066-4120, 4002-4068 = -0.16 mag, 12.5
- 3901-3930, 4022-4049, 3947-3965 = 0.14 mag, 12.1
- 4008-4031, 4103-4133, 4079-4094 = -0.08 mag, 14.3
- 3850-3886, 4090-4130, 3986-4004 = -0.14 mag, 12.1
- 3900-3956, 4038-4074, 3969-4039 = -0.04 mag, 12.7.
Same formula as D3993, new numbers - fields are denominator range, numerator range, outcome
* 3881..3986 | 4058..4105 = 1.45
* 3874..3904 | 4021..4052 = 1.45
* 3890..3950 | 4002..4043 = 1.44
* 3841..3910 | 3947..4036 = 1.24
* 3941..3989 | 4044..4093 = 1.43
